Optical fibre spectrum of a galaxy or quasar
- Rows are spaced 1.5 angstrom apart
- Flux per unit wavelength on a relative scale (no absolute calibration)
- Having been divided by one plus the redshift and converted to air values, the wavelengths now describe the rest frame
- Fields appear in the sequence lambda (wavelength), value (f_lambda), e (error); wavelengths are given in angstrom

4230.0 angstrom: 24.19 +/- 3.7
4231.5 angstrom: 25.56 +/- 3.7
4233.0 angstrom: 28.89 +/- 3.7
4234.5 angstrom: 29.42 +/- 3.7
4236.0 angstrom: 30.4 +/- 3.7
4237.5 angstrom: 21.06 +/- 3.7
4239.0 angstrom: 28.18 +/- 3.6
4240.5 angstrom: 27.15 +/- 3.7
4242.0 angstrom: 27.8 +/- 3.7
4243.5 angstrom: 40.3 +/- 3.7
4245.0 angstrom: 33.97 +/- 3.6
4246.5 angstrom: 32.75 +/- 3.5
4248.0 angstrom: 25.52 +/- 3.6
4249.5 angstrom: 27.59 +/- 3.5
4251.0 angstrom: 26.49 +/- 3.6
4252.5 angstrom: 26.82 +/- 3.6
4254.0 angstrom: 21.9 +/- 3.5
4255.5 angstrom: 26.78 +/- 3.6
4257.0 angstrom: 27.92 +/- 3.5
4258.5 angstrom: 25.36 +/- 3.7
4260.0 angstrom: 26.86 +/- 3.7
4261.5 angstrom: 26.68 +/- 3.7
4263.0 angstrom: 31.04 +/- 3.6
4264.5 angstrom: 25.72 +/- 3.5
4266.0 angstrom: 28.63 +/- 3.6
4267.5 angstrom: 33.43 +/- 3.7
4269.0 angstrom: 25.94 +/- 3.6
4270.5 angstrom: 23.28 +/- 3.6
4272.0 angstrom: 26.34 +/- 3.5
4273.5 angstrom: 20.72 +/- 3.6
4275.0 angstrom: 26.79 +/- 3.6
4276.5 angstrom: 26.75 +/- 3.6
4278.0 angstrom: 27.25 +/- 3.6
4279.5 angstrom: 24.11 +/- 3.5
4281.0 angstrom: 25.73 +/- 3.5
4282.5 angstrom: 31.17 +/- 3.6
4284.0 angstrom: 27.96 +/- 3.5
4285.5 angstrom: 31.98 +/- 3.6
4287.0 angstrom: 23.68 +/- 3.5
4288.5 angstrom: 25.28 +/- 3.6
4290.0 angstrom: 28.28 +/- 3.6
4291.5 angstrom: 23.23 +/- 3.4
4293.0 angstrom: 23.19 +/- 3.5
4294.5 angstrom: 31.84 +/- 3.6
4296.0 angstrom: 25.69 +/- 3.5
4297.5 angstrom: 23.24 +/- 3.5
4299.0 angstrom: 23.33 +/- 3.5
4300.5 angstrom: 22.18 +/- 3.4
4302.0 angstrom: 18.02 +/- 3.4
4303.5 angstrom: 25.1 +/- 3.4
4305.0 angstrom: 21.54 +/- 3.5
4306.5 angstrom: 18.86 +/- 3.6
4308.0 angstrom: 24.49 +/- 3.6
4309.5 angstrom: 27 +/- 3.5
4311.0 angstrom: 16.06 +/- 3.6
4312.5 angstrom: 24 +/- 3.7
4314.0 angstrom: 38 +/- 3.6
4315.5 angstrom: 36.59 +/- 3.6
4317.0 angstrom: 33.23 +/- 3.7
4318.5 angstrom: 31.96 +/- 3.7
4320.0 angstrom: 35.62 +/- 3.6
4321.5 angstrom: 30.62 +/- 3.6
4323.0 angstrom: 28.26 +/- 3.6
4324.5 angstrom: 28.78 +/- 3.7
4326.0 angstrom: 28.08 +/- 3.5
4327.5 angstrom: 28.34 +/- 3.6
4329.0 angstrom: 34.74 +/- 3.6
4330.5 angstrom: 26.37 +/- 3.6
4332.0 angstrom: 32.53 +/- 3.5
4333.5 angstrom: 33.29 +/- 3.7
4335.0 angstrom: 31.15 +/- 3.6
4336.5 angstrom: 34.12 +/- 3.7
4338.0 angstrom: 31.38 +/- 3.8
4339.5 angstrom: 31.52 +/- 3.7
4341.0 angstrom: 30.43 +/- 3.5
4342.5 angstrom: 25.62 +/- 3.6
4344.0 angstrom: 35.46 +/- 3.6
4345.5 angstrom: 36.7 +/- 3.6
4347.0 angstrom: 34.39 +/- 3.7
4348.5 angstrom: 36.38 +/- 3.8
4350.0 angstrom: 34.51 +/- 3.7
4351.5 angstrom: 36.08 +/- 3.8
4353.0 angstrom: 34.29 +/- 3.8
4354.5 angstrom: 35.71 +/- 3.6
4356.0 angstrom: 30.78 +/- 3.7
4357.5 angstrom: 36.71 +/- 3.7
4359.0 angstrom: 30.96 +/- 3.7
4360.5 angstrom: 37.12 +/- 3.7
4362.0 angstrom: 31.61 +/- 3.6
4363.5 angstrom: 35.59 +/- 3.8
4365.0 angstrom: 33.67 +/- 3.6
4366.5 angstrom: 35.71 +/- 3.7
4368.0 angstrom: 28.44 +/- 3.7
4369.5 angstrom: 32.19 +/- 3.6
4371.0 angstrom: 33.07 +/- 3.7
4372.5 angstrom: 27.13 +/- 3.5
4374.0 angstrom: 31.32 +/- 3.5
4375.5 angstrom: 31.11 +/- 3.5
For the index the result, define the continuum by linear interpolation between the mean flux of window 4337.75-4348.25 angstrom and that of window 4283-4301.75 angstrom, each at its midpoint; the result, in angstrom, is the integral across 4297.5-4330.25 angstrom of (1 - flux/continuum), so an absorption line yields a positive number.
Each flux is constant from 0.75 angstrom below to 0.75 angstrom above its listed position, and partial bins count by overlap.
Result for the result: 1.6 angstrom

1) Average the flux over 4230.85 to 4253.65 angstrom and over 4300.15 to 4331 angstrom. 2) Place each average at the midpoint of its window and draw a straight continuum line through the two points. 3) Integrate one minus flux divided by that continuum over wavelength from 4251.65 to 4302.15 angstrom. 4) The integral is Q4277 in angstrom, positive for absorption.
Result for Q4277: 3.56 angstrom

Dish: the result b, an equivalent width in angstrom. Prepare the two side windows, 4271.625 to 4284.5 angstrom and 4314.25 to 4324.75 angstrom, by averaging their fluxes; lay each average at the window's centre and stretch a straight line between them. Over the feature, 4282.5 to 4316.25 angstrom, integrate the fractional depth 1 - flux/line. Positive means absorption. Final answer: 4.4 angstrom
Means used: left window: 26.3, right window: 32.6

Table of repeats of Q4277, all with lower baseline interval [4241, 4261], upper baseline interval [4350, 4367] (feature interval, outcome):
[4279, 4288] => 0.8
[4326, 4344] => 1.2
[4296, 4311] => 4.2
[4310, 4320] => 0.5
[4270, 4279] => 1.4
